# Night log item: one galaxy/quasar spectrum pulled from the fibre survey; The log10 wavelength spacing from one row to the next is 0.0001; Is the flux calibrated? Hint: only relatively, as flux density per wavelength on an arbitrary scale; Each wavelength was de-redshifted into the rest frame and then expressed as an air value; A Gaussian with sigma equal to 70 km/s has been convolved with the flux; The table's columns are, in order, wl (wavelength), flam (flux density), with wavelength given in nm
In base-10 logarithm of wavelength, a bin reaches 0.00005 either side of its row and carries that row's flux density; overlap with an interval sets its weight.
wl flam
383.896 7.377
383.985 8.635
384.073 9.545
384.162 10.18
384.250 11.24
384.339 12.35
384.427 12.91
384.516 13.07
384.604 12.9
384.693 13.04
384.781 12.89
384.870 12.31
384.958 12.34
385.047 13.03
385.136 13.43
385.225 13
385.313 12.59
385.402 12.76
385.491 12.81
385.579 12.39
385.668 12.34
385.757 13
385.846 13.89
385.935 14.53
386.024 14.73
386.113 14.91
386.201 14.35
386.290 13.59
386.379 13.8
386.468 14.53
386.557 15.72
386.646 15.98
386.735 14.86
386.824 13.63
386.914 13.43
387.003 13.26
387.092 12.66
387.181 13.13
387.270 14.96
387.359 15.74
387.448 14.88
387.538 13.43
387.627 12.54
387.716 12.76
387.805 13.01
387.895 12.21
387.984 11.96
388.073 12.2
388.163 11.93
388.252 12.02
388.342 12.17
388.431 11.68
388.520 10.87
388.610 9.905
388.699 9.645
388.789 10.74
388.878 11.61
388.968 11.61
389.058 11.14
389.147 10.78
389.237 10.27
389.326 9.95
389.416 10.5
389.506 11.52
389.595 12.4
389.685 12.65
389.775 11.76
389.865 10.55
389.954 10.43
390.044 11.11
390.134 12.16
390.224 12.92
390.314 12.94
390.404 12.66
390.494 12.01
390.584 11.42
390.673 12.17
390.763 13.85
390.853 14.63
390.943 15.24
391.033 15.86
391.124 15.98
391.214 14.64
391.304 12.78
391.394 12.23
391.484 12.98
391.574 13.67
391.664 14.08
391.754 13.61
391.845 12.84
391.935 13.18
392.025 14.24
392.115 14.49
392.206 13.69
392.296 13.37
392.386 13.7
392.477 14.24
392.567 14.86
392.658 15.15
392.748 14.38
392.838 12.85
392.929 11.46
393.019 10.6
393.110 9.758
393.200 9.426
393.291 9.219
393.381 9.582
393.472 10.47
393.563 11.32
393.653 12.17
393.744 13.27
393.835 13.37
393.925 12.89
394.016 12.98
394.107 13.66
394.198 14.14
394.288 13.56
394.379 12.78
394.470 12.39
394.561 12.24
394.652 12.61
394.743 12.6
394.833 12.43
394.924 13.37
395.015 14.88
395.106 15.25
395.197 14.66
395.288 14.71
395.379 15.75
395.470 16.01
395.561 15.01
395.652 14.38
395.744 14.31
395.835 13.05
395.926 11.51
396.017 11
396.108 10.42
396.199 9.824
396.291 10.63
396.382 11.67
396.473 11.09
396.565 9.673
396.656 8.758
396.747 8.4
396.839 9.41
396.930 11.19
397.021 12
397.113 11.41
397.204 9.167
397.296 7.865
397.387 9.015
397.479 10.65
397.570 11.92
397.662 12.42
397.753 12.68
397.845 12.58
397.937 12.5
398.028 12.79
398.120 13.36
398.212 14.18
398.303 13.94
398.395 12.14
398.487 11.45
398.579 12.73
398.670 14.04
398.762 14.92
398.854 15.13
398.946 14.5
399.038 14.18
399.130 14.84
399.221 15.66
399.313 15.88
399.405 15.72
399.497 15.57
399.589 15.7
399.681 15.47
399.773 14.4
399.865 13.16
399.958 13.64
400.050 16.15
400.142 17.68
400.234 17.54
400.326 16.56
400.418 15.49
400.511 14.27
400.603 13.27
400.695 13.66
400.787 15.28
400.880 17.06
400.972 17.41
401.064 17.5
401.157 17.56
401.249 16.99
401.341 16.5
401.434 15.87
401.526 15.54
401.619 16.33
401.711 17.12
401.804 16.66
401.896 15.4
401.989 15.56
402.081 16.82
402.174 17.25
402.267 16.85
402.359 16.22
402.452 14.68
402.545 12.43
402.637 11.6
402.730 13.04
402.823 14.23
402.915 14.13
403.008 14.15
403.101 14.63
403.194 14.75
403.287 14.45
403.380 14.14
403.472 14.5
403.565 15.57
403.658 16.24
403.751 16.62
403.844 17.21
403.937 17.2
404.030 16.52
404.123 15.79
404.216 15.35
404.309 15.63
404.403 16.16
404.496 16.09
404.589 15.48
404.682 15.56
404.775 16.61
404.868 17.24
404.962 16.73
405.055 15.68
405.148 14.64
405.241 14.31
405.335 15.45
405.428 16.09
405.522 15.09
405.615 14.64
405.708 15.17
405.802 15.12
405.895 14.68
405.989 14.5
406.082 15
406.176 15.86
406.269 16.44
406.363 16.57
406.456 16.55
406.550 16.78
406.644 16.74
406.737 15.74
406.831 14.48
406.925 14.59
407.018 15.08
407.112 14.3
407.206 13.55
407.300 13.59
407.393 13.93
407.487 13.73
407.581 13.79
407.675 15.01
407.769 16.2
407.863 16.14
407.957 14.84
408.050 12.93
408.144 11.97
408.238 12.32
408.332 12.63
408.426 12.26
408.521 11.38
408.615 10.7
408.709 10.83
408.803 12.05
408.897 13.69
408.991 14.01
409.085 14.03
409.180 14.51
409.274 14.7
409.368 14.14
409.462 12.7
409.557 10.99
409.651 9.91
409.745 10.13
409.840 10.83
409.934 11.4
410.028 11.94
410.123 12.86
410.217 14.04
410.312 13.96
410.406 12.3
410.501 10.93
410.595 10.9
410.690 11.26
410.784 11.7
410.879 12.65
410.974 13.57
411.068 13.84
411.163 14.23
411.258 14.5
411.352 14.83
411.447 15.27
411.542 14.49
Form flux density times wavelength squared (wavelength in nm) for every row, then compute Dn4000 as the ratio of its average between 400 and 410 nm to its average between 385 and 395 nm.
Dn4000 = 1.25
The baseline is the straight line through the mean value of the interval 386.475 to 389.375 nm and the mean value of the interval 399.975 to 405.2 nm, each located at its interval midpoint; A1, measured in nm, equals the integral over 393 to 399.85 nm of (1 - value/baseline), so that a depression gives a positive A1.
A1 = 0.84 nm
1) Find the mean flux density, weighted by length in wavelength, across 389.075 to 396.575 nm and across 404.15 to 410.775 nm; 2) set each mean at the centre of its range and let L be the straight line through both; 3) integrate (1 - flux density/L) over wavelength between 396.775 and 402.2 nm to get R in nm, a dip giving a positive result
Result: -0.39 nm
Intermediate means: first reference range 12.7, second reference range 14.1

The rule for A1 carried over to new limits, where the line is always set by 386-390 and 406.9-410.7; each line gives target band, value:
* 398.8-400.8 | -0.372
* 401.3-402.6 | -0.312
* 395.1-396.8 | 0.050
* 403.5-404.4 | -0.233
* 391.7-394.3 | -0.007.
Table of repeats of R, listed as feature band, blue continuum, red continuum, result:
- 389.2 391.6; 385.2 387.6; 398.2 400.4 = 0.27 nm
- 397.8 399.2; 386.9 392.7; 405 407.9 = 0.04 nm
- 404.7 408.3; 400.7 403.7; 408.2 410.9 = -0.38 nm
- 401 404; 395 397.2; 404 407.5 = -0.26 nm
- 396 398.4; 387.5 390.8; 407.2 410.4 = 0.22 nm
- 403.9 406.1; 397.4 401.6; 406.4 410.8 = -0.29 nm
